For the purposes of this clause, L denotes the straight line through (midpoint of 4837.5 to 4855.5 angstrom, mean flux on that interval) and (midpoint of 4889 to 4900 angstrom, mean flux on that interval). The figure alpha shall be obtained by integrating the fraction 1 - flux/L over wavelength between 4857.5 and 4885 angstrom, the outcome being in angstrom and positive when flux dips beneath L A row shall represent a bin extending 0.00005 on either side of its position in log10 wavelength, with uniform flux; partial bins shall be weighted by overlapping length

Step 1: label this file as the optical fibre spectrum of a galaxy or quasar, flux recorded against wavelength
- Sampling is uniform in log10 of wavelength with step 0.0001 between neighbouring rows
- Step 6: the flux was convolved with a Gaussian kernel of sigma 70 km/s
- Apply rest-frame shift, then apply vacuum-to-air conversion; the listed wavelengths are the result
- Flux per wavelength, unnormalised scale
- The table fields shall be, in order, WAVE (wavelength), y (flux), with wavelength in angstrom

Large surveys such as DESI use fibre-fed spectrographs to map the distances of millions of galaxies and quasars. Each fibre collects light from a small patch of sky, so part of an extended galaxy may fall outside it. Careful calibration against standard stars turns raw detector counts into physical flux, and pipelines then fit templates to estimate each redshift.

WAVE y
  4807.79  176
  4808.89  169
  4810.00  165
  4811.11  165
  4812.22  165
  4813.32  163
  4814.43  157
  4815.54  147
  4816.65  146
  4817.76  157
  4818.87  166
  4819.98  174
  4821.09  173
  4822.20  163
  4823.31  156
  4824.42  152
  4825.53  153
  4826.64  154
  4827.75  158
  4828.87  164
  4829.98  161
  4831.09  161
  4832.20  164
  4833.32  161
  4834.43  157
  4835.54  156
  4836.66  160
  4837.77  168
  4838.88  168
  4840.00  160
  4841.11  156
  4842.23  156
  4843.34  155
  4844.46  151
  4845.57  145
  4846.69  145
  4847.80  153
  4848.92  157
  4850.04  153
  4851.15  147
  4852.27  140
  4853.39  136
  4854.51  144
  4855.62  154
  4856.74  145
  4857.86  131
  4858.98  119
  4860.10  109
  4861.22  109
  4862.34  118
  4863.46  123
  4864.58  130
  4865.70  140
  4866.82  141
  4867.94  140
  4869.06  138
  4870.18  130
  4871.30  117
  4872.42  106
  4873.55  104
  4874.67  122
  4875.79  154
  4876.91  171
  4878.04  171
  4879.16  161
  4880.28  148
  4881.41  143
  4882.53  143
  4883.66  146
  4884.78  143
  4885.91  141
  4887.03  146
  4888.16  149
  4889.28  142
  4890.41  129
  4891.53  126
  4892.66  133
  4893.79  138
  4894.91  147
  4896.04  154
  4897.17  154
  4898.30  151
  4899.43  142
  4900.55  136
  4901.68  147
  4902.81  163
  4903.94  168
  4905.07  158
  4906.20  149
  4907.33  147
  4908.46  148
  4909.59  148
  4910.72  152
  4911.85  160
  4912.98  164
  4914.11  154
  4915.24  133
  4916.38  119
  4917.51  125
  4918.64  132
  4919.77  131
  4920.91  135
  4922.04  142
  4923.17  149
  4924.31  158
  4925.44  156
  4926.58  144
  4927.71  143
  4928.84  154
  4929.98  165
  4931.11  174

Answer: 2.3 angstrom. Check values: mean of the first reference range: 152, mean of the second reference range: 142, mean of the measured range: 134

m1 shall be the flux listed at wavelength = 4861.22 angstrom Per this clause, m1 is 109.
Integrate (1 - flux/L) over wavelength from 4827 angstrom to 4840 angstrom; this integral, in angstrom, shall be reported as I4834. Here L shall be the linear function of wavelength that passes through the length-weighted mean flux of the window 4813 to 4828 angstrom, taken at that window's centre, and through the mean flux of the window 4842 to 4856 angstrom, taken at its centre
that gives -0.63 angstrom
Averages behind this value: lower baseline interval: 158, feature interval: 161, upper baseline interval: 149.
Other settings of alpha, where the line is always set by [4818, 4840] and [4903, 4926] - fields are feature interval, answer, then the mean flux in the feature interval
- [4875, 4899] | 0.7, 147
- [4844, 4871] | 3.3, 137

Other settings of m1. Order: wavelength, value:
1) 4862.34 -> 118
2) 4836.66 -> 160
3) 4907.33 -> 147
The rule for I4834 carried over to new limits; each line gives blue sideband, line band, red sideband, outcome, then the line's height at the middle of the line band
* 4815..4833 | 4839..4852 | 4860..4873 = -1.0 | 142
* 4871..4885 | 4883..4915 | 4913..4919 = -2.2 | 138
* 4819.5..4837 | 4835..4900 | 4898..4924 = 4.7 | 153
